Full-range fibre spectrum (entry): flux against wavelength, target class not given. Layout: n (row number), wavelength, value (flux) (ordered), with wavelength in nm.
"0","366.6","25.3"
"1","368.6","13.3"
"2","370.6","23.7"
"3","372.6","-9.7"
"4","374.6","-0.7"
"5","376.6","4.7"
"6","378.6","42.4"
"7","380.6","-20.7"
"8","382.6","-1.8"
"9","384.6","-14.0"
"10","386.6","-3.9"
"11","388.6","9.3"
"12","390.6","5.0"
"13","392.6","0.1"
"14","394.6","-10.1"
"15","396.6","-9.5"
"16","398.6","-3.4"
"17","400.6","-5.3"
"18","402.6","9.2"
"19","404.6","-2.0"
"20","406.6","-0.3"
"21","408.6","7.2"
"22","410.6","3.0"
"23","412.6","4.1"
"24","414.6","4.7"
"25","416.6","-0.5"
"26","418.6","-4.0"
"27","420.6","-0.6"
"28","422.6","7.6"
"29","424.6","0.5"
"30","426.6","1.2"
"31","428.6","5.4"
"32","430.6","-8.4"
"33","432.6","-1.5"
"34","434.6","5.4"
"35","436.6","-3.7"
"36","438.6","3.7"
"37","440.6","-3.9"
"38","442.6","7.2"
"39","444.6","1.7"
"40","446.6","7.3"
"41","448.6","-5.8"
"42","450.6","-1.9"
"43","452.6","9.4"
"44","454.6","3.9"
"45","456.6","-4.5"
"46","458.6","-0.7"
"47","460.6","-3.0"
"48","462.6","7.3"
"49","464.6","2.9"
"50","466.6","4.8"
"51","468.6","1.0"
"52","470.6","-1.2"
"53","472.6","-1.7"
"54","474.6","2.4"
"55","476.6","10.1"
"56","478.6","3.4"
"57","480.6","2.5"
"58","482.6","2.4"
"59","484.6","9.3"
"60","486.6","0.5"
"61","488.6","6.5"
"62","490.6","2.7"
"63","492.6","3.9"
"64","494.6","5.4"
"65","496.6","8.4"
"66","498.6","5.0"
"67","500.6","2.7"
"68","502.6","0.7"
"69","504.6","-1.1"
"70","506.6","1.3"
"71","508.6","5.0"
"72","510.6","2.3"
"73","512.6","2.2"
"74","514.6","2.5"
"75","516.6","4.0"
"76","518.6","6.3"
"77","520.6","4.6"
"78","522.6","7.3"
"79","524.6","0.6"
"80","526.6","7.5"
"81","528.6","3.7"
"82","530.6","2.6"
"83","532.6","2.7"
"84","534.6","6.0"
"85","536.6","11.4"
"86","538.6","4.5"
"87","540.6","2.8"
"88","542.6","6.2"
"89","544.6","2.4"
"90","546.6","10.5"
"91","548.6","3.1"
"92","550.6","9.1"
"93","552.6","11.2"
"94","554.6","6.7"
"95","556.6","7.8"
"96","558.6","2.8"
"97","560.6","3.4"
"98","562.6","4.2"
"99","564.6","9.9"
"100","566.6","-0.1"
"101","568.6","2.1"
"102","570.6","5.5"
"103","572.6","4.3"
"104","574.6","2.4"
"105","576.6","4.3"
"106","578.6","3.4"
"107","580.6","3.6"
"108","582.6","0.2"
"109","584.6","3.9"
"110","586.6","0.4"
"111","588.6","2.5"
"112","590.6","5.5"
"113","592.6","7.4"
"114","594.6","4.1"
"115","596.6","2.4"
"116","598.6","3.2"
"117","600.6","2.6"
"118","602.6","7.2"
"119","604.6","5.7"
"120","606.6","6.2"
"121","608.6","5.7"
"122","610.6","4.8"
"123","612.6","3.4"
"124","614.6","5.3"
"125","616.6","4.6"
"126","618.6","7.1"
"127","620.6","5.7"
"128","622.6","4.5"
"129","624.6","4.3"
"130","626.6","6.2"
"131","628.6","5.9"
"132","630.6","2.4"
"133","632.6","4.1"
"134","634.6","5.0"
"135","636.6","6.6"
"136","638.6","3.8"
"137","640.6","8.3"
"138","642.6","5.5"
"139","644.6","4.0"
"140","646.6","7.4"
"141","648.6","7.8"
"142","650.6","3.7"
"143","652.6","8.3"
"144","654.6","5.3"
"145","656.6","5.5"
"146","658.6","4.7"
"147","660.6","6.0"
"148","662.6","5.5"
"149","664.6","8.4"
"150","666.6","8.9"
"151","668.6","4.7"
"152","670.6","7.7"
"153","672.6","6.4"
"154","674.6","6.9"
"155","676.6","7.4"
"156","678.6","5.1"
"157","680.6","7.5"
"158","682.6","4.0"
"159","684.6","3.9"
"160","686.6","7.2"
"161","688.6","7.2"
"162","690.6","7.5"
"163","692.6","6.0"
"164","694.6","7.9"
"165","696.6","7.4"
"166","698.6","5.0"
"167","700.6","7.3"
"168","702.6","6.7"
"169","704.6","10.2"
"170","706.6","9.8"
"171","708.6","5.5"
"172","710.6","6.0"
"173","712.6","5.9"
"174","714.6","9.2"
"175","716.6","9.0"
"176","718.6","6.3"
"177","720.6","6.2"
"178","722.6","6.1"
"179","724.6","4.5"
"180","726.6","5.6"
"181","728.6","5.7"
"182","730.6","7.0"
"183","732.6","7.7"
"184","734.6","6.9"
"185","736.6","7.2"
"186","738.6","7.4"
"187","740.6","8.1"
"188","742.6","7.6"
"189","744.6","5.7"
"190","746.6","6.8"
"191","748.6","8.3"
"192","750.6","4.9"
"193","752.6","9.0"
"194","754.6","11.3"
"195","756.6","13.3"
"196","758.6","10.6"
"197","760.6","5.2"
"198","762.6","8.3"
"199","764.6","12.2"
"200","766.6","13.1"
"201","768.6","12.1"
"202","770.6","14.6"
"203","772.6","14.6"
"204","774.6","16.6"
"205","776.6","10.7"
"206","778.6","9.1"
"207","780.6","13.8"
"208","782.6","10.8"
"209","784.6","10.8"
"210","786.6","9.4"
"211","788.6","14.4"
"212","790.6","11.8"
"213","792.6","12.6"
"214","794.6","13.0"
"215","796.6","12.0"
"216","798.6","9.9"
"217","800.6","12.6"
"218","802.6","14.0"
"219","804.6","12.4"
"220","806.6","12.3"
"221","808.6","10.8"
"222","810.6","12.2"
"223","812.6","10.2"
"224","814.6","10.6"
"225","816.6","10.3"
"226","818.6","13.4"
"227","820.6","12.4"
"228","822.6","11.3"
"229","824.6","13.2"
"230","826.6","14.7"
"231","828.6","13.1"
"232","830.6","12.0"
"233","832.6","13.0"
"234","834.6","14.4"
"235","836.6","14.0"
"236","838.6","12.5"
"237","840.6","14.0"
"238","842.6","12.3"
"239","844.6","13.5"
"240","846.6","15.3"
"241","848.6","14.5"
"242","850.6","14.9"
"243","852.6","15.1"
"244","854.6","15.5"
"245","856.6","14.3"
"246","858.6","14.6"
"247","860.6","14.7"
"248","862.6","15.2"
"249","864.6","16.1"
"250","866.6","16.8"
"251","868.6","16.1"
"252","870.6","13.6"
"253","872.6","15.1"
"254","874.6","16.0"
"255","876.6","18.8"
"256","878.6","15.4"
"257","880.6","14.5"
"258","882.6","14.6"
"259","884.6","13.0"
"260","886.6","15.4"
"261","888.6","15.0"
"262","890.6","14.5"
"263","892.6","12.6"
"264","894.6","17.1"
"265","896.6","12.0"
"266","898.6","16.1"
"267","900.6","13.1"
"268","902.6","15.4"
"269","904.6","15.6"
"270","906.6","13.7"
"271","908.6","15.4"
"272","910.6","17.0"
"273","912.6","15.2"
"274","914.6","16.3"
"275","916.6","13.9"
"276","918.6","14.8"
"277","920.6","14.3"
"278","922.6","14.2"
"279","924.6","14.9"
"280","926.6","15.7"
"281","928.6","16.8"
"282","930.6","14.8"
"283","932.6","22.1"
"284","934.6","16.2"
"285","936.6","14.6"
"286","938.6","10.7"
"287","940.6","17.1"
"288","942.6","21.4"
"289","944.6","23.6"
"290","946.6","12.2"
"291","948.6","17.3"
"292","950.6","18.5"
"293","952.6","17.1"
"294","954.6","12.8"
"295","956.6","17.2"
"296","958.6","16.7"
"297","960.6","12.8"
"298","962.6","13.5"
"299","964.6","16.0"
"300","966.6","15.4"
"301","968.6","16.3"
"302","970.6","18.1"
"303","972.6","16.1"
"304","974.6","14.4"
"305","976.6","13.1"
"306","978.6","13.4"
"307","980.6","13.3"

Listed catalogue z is 0.89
